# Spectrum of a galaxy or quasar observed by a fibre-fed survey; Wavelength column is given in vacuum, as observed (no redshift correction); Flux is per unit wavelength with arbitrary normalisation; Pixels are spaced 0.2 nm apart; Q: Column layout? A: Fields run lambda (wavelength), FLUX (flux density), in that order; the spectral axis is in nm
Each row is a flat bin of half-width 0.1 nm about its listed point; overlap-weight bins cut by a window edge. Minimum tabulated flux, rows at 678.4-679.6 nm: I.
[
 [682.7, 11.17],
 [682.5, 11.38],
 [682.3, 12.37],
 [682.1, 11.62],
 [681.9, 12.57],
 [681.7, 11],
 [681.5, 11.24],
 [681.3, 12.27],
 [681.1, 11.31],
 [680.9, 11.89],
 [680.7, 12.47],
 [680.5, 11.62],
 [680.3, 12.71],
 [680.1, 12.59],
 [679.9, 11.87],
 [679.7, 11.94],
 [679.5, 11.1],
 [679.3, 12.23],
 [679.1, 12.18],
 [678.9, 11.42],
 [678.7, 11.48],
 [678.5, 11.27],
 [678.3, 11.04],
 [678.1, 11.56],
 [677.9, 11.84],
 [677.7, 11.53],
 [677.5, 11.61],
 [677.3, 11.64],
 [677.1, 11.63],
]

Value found 11.1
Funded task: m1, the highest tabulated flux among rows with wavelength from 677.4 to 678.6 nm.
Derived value 11.84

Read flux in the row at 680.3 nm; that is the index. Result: 12.71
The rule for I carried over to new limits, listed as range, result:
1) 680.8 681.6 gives 11.24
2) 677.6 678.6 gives 11.04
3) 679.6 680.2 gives 11.87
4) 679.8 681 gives 11.62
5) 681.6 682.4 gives 11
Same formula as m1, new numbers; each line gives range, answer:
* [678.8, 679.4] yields 12.23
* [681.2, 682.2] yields 12.57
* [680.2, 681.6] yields 12.71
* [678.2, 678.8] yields 11.48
